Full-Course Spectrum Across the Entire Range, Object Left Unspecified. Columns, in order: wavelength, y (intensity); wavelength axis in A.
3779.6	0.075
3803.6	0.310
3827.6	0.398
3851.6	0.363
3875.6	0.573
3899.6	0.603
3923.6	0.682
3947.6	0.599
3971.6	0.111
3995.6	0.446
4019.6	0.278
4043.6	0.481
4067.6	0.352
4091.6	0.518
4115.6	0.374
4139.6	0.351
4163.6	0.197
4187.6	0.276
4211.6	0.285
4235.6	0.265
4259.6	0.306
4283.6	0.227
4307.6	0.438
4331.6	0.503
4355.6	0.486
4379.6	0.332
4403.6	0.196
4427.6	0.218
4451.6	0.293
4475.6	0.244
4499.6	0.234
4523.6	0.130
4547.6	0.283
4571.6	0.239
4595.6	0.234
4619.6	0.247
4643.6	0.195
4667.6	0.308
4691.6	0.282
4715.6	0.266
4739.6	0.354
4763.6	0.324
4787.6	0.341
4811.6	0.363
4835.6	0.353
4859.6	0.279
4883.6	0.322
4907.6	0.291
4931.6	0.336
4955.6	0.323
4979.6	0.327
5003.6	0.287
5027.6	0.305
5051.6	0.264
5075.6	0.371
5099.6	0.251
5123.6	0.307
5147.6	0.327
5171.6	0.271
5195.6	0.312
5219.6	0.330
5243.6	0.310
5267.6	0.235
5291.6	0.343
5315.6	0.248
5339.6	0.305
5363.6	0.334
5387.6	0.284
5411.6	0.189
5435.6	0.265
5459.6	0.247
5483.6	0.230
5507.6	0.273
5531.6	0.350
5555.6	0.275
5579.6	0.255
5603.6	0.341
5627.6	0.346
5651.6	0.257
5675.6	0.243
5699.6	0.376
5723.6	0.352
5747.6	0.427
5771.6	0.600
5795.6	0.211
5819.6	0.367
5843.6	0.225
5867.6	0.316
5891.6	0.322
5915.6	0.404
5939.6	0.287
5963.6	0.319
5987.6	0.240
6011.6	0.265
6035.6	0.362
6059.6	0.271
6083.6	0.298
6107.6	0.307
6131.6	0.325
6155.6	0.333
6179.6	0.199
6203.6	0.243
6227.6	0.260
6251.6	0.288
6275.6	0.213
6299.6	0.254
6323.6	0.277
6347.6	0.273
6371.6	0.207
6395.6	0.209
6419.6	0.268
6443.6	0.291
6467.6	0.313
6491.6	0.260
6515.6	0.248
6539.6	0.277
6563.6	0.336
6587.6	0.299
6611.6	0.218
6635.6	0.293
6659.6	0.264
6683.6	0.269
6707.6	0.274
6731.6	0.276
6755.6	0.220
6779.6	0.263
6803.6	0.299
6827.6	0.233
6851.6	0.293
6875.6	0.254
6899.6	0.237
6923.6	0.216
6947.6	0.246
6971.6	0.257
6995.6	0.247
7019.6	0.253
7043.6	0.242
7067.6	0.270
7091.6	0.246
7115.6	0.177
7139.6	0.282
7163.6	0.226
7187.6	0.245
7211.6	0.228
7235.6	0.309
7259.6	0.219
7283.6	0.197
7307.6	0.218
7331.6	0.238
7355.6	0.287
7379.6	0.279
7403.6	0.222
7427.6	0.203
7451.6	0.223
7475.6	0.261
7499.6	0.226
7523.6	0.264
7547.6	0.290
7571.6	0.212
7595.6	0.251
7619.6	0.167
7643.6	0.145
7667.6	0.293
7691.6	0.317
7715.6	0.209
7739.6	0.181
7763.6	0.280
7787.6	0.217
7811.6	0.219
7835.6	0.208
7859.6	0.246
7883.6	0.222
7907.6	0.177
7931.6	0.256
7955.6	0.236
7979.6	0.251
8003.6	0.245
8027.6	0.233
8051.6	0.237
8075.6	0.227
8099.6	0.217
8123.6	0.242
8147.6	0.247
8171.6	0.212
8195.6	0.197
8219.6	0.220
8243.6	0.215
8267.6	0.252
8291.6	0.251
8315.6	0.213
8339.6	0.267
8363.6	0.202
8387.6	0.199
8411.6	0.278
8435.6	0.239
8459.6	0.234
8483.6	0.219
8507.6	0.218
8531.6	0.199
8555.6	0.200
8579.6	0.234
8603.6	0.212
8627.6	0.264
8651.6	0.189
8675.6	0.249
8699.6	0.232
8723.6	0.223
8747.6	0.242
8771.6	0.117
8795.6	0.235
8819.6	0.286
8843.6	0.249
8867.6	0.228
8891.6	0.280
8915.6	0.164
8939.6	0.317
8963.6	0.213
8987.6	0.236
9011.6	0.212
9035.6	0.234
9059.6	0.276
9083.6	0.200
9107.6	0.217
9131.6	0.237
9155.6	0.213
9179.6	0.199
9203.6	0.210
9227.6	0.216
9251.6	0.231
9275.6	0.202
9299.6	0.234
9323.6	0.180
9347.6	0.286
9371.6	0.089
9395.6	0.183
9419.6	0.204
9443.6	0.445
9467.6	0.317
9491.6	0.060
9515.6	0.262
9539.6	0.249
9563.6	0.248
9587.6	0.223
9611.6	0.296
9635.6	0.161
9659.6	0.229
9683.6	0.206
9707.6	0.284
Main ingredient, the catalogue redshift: 1.06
